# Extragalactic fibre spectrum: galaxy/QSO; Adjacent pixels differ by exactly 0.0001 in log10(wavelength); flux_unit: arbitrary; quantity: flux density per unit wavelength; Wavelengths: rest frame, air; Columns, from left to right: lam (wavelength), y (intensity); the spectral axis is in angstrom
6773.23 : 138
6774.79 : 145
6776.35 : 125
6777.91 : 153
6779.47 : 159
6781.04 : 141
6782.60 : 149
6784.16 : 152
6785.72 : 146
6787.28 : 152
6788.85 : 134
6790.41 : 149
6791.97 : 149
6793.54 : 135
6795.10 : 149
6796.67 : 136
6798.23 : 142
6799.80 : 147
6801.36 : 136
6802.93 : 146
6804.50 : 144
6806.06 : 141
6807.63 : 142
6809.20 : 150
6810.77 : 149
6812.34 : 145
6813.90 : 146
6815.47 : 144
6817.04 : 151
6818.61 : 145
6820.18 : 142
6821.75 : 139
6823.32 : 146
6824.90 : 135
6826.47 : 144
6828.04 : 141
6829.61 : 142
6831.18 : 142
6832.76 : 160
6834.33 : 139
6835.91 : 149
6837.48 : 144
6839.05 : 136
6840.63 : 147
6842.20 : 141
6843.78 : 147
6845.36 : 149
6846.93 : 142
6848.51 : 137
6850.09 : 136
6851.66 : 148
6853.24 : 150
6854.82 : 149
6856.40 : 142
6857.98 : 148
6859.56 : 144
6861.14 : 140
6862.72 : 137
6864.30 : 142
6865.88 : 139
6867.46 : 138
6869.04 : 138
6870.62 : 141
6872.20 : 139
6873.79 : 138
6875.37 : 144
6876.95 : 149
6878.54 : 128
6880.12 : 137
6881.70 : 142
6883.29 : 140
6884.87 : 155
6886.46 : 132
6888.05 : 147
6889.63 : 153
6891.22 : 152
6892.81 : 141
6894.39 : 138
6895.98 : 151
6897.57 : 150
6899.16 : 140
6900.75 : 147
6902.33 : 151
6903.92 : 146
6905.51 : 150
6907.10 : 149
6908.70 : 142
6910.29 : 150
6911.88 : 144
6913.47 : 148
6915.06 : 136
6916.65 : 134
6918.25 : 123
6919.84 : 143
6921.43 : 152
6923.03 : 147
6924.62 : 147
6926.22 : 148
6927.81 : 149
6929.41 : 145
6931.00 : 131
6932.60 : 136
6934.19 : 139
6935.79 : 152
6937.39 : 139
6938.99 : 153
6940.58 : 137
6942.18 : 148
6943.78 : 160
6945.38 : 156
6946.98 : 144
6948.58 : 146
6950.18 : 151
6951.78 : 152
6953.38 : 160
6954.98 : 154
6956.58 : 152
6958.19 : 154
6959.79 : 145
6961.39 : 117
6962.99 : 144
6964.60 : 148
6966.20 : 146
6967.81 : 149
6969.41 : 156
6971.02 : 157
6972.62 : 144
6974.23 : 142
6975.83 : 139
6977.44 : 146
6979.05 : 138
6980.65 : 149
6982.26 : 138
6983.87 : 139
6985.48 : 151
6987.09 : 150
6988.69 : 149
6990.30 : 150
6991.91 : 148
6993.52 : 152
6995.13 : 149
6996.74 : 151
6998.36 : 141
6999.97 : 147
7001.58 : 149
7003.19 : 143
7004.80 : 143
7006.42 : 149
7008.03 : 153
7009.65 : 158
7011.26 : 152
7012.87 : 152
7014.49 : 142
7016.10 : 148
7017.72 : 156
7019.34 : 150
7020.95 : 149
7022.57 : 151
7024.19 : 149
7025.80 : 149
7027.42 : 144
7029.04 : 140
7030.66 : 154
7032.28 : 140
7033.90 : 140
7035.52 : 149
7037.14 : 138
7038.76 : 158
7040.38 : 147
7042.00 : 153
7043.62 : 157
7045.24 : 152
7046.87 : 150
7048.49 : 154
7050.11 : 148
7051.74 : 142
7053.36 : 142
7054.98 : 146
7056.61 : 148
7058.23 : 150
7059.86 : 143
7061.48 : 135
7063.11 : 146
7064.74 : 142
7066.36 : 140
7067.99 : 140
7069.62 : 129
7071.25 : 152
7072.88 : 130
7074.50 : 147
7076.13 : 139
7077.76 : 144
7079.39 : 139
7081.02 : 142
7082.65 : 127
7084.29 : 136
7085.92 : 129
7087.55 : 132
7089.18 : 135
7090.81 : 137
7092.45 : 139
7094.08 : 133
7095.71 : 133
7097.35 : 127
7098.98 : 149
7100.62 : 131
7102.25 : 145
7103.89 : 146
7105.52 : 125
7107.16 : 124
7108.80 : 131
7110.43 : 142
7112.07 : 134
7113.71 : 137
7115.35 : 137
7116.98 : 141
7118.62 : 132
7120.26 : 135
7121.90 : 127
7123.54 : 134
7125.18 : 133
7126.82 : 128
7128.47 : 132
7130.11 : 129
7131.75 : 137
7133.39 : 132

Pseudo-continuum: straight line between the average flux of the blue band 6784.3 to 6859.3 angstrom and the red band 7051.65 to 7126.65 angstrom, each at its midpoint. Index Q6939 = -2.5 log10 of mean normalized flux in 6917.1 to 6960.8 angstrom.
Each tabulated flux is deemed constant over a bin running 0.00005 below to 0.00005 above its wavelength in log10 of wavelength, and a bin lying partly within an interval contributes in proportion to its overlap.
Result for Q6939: -0.040 mag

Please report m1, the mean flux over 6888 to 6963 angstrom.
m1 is 146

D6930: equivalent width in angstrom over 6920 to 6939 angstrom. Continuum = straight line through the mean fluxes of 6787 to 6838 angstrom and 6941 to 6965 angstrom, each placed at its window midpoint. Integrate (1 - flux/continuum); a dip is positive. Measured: 0.43 angstrom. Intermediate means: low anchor 144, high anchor 149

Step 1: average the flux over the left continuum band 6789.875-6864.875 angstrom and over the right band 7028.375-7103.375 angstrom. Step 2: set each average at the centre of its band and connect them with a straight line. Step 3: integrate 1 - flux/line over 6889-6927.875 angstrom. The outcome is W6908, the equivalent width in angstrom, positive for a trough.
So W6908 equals -0.53 angstrom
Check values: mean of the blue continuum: 144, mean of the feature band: 145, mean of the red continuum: 142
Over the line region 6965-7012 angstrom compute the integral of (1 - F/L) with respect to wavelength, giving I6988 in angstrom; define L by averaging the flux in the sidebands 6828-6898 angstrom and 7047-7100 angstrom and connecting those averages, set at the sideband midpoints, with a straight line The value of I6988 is -2.09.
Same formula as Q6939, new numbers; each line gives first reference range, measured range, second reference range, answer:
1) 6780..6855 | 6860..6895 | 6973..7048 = 0.03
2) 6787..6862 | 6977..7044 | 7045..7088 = -0.04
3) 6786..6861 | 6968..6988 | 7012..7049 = 0.01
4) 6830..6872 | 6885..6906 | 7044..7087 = -0.02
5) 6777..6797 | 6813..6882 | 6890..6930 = 0.02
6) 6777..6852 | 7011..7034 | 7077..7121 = -0.07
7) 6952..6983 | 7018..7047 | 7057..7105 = -0.05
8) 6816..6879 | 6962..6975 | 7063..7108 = -0.06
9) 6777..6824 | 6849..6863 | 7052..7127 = 0.00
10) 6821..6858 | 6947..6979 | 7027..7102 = -0.03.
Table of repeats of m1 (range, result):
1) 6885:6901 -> 145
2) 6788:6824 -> 144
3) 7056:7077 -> 142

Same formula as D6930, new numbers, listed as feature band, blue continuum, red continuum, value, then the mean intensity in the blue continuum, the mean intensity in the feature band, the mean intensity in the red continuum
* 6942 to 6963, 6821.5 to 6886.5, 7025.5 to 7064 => -0.62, 142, 149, 147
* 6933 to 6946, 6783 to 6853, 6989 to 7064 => -0.10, 144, 148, 148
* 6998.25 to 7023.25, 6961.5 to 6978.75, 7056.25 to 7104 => -1.07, 146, 149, 139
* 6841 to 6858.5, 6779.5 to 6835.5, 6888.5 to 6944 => 0.02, 144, 144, 145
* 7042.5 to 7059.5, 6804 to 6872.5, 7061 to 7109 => -1.36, 143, 149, 137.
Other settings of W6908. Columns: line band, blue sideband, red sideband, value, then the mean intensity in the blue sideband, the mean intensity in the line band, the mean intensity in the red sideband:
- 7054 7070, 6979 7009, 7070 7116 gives -0.3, 147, 142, 136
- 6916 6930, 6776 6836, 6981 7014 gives 0.3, 145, 143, 148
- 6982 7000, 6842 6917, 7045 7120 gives -0.8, 143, 147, 139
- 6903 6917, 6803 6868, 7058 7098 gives -0.3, 144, 145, 138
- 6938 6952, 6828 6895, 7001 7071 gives -0.4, 143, 149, 147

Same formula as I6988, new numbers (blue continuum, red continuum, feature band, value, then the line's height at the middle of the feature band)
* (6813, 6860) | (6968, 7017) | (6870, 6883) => 0.5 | 145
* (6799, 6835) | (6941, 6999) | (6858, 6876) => 0.6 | 145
